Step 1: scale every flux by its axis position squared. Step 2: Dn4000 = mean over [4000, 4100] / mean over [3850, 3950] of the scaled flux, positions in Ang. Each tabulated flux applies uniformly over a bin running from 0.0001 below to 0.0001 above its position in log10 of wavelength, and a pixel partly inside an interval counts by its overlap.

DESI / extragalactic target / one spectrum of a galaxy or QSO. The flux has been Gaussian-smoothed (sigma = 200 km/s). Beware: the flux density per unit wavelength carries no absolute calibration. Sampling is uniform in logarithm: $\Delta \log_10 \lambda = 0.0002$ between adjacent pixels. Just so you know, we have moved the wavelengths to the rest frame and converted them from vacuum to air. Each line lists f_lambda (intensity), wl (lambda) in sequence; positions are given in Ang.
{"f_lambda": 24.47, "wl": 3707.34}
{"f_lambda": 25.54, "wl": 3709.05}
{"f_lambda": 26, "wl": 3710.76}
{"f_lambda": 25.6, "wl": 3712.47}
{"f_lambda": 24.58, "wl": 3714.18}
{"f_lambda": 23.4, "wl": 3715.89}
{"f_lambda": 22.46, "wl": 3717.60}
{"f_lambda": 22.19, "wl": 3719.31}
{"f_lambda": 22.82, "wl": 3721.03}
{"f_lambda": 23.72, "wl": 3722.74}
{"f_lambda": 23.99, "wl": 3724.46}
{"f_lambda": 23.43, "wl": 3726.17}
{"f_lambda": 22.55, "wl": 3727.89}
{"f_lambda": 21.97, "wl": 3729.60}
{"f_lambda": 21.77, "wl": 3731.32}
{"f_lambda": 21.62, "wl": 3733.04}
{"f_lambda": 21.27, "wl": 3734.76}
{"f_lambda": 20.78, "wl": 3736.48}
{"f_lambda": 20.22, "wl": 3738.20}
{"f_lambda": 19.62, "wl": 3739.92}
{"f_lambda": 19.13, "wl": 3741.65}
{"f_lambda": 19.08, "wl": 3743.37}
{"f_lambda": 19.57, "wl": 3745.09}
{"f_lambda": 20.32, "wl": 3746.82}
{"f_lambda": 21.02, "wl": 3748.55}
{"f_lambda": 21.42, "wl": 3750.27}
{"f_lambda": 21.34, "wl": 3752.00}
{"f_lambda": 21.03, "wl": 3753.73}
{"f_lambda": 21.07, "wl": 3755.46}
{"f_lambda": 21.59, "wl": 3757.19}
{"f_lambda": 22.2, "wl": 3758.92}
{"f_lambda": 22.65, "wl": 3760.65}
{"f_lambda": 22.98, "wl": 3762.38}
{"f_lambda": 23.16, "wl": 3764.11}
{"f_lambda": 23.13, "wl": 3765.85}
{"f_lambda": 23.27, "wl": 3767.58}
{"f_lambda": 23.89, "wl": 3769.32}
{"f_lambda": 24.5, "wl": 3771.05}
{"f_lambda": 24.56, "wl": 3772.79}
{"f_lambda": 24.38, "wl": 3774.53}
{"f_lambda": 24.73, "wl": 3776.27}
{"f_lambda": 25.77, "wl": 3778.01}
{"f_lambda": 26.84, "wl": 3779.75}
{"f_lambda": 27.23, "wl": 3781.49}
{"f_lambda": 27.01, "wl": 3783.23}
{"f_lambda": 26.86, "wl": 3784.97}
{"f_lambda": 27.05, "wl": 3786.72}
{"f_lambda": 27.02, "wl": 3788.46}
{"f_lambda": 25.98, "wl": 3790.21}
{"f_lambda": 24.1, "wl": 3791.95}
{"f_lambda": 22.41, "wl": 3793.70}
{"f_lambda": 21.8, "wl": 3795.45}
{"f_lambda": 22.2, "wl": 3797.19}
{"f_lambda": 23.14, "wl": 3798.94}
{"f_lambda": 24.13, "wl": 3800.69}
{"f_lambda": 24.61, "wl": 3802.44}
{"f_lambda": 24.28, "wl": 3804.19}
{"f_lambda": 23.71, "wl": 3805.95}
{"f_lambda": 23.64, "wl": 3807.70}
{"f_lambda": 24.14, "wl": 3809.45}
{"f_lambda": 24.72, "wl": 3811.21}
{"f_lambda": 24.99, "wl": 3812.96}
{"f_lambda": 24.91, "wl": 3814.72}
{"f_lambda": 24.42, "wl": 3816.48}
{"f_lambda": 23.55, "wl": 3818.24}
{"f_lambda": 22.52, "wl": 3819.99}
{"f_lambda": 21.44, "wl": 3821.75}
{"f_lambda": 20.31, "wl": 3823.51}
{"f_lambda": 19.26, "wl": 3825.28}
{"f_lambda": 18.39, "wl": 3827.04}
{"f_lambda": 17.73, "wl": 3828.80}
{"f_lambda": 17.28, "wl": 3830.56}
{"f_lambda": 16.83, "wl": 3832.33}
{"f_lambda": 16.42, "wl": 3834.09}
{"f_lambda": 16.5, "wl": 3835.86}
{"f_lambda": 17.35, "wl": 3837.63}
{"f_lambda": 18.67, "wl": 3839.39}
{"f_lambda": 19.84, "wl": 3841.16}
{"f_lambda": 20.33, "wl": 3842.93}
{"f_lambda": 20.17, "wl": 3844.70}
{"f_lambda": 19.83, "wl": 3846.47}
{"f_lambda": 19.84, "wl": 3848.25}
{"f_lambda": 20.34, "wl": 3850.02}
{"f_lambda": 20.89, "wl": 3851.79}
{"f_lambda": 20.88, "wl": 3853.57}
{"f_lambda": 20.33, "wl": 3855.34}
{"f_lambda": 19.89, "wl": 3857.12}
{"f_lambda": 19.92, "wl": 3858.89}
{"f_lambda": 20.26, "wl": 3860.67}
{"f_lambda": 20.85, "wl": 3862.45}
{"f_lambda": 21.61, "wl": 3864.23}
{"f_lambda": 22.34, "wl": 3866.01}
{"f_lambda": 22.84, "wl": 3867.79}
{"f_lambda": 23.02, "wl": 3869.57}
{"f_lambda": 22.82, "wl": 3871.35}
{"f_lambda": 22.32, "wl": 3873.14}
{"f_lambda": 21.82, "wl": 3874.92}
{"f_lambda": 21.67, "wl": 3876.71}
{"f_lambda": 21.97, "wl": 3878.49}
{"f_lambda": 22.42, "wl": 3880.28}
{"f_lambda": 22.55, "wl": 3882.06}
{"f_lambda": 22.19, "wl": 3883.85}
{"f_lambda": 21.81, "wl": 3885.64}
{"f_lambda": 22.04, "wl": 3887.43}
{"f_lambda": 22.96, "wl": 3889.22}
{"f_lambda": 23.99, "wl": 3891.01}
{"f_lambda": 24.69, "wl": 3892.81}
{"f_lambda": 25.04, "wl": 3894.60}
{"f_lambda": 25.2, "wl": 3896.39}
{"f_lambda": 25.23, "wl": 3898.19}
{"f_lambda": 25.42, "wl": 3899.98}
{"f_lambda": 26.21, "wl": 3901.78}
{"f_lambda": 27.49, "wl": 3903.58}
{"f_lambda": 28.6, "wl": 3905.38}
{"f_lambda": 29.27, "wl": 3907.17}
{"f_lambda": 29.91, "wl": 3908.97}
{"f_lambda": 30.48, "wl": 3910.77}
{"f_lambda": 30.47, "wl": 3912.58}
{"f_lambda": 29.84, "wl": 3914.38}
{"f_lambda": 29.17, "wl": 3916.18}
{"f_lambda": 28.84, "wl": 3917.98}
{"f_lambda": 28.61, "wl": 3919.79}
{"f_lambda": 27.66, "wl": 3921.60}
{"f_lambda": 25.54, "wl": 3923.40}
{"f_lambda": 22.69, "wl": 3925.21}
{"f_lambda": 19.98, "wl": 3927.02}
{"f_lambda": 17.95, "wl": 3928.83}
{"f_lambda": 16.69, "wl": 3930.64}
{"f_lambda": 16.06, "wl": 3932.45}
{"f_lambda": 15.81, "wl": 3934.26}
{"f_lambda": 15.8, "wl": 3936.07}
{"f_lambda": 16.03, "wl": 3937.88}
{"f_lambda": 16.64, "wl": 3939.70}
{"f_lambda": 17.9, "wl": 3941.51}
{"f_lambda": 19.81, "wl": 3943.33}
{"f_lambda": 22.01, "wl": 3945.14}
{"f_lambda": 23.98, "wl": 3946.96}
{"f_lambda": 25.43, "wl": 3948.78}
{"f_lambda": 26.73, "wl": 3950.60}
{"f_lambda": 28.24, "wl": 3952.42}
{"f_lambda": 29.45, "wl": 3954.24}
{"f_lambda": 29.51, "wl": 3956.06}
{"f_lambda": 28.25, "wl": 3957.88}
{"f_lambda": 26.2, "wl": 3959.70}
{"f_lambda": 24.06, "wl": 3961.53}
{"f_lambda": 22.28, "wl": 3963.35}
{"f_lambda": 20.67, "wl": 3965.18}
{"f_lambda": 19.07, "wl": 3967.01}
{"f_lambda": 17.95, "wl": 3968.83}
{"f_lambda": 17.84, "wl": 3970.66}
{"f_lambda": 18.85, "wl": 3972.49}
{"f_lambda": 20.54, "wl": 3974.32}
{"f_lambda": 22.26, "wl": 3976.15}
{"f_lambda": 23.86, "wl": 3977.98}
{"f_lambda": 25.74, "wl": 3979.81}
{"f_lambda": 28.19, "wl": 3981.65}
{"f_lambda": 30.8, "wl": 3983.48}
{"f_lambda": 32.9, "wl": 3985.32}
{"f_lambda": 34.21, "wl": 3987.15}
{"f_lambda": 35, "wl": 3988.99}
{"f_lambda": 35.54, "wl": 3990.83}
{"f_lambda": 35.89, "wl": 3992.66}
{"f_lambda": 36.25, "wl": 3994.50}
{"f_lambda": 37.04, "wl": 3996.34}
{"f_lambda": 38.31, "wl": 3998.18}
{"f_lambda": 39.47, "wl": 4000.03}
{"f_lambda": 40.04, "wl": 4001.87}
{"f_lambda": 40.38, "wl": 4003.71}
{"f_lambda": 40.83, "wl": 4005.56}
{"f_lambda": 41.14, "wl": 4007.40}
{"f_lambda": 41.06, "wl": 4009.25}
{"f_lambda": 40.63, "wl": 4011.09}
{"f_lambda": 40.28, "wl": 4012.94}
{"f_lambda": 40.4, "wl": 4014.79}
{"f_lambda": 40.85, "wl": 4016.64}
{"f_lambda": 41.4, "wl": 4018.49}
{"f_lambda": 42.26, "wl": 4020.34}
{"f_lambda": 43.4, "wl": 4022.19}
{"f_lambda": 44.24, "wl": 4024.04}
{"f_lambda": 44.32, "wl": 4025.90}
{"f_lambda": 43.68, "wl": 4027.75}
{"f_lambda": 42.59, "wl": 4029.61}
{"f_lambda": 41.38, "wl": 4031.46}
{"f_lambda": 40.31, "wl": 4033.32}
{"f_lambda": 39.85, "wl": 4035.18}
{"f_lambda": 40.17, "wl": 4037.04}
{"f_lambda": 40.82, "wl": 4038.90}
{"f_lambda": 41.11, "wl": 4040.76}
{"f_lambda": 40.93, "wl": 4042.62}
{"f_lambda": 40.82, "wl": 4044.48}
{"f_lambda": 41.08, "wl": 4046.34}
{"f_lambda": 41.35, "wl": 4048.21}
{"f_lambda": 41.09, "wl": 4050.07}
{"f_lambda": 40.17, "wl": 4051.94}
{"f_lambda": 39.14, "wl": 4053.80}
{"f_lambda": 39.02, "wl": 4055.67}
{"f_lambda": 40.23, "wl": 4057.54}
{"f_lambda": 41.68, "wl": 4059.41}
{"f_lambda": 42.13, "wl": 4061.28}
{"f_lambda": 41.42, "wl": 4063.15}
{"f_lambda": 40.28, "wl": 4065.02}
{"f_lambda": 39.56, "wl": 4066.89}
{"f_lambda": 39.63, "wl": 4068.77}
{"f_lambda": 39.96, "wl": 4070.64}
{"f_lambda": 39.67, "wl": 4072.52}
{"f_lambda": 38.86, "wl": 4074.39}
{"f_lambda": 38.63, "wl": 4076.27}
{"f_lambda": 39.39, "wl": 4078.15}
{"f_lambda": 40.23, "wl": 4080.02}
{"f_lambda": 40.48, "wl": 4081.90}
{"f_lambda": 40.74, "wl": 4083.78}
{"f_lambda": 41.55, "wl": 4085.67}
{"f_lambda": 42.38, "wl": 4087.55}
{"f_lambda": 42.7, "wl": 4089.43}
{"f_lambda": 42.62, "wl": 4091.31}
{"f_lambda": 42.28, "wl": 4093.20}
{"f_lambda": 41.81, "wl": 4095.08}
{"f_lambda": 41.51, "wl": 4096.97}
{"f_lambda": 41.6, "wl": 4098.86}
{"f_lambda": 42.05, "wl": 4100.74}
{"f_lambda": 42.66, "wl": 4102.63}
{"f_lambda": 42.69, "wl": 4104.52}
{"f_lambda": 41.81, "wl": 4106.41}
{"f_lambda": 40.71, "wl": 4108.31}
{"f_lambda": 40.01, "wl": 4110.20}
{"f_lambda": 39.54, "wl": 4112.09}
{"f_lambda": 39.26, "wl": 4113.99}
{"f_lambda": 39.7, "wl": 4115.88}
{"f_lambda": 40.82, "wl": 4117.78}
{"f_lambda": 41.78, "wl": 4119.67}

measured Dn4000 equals 1.92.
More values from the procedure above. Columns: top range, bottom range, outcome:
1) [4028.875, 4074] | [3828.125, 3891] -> 2.17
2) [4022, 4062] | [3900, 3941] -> 1.83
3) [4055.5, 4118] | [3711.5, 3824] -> 2.07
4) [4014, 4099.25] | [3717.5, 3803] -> 2.08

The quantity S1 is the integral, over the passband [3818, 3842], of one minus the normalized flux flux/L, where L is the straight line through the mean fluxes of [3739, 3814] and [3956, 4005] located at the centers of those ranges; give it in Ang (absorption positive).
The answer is 5.8 Ang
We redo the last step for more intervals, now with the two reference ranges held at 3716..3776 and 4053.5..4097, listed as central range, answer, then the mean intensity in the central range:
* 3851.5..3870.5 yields 4.9 Ang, 21.2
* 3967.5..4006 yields 5.4 Ang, 30.8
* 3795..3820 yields 1.6 Ang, 23.9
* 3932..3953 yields 8.1 Ang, 20.3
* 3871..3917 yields 7.9 Ang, 25.2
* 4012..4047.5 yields -3.3 Ang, 41.6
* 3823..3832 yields 2.8 Ang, 18.4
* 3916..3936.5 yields 6.5 Ang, 22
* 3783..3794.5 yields -0.6 Ang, 25.7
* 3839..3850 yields 3.1 Ang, 19.9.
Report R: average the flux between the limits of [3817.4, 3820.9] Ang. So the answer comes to 23.1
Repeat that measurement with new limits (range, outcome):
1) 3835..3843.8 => 18.5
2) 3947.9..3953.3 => 26.8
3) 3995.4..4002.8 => 38.7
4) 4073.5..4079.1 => 39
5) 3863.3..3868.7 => 22.3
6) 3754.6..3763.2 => 22.1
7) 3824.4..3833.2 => 17.9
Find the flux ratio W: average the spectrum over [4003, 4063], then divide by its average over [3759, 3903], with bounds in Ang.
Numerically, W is 1.83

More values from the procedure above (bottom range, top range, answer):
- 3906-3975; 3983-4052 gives 1.71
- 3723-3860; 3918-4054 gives 1.43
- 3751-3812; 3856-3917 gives 1.01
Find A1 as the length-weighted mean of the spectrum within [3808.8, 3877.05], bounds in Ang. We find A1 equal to 20.8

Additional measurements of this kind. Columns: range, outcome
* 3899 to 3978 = 23.6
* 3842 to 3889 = 21.4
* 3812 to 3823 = 23.5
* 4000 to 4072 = 41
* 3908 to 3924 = 29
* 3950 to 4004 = 28.8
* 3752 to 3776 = 22.9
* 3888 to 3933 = 25.6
